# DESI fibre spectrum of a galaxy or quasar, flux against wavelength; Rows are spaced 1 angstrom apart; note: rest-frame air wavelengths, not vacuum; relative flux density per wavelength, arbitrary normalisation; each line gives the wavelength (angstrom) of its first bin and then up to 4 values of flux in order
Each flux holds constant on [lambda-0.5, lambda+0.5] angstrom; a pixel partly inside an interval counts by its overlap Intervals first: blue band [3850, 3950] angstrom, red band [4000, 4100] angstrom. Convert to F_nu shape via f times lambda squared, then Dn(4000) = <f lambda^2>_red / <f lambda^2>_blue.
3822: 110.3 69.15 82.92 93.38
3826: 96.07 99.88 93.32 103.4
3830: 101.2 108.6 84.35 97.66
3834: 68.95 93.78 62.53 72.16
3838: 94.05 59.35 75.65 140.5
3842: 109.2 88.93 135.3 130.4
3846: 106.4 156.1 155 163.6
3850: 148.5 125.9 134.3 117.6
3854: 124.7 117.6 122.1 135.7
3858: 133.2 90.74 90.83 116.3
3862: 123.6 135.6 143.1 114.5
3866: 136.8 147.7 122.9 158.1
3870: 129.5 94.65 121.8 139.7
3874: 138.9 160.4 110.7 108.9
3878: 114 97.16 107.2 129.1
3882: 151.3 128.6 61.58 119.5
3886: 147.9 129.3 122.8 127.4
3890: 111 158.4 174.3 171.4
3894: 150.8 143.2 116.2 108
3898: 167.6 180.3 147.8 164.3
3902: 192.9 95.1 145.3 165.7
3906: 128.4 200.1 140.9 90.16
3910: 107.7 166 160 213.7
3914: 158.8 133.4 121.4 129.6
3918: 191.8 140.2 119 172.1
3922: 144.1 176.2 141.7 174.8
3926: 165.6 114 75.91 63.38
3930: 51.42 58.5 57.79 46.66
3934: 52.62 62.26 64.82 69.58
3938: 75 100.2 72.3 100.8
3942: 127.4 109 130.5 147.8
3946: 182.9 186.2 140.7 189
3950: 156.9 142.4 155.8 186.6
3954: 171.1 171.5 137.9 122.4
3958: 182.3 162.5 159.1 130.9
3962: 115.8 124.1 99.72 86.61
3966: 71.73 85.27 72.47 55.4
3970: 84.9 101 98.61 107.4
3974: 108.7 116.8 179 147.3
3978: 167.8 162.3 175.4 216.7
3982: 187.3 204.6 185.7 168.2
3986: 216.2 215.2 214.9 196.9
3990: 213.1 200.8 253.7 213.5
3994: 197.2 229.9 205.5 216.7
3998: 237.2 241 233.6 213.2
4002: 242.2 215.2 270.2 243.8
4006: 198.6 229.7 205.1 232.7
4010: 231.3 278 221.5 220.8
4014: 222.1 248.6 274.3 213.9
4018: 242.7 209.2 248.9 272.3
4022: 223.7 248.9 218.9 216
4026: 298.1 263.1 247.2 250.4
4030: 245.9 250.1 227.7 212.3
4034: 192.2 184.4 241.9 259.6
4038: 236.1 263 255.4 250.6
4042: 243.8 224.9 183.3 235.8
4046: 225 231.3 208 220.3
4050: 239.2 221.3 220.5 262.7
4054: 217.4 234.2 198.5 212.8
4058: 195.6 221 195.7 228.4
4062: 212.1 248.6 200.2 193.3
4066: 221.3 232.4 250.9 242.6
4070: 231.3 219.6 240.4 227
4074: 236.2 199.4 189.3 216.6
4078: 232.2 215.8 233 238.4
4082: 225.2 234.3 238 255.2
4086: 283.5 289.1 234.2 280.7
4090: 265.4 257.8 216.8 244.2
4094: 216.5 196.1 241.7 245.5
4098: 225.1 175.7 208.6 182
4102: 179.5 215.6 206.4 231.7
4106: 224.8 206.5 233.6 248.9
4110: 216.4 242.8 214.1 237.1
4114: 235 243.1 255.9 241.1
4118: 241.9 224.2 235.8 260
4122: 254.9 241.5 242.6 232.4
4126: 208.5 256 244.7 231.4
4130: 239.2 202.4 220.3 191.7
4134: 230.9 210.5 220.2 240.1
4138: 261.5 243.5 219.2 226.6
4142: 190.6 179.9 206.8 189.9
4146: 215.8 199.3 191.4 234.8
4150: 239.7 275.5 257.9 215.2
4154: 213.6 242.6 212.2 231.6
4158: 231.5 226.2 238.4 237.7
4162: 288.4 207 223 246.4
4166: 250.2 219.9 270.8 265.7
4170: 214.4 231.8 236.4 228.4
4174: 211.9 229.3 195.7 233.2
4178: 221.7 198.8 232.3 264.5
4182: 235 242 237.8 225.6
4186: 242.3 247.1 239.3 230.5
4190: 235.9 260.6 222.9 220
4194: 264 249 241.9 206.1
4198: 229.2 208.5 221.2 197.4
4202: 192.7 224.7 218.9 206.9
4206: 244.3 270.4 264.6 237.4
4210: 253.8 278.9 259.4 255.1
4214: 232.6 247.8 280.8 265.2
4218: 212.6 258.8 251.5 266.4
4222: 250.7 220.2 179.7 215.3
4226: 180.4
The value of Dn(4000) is 1.9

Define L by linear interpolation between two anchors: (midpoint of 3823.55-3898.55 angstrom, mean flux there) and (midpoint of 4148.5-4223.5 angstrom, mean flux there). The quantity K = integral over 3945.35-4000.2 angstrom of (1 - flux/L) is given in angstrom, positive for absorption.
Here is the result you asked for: -0.8 angstrom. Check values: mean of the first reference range 119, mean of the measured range 163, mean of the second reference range 237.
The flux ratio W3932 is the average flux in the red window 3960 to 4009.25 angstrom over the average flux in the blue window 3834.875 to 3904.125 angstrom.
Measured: 1.4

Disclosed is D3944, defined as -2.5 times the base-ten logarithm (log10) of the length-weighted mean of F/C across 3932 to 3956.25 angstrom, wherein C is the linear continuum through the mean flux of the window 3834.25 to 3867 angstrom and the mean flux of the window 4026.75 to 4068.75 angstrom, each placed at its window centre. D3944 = 0.360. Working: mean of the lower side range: 117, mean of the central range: 123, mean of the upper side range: 227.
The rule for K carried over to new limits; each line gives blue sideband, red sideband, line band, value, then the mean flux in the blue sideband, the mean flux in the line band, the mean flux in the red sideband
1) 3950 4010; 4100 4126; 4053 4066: -0.6 angstrom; 173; 215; 229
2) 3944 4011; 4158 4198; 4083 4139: -4.8 angstrom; 173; 232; 235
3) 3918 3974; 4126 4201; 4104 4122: -2.7 angstrom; 119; 235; 229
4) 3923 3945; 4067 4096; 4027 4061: -4.9 angstrom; 94.4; 228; 236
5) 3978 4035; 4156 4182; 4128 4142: 0.4 angstrom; 224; 225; 233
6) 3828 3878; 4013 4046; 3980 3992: 0.3 angstrom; 117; 203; 237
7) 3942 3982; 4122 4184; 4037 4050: -4.2 angstrom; 137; 233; 229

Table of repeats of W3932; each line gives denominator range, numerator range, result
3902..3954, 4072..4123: 1.80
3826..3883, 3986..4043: 1.99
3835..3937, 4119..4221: 1.85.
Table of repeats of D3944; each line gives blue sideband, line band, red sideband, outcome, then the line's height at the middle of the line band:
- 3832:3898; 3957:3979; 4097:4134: 0.36 mag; 165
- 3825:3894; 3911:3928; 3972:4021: 0.05 mag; 159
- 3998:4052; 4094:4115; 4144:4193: 0.07 mag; 233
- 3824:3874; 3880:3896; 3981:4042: 0.07 mag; 142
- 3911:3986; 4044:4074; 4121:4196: -0.21 mag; 184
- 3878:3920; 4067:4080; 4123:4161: -0.12 mag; 201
